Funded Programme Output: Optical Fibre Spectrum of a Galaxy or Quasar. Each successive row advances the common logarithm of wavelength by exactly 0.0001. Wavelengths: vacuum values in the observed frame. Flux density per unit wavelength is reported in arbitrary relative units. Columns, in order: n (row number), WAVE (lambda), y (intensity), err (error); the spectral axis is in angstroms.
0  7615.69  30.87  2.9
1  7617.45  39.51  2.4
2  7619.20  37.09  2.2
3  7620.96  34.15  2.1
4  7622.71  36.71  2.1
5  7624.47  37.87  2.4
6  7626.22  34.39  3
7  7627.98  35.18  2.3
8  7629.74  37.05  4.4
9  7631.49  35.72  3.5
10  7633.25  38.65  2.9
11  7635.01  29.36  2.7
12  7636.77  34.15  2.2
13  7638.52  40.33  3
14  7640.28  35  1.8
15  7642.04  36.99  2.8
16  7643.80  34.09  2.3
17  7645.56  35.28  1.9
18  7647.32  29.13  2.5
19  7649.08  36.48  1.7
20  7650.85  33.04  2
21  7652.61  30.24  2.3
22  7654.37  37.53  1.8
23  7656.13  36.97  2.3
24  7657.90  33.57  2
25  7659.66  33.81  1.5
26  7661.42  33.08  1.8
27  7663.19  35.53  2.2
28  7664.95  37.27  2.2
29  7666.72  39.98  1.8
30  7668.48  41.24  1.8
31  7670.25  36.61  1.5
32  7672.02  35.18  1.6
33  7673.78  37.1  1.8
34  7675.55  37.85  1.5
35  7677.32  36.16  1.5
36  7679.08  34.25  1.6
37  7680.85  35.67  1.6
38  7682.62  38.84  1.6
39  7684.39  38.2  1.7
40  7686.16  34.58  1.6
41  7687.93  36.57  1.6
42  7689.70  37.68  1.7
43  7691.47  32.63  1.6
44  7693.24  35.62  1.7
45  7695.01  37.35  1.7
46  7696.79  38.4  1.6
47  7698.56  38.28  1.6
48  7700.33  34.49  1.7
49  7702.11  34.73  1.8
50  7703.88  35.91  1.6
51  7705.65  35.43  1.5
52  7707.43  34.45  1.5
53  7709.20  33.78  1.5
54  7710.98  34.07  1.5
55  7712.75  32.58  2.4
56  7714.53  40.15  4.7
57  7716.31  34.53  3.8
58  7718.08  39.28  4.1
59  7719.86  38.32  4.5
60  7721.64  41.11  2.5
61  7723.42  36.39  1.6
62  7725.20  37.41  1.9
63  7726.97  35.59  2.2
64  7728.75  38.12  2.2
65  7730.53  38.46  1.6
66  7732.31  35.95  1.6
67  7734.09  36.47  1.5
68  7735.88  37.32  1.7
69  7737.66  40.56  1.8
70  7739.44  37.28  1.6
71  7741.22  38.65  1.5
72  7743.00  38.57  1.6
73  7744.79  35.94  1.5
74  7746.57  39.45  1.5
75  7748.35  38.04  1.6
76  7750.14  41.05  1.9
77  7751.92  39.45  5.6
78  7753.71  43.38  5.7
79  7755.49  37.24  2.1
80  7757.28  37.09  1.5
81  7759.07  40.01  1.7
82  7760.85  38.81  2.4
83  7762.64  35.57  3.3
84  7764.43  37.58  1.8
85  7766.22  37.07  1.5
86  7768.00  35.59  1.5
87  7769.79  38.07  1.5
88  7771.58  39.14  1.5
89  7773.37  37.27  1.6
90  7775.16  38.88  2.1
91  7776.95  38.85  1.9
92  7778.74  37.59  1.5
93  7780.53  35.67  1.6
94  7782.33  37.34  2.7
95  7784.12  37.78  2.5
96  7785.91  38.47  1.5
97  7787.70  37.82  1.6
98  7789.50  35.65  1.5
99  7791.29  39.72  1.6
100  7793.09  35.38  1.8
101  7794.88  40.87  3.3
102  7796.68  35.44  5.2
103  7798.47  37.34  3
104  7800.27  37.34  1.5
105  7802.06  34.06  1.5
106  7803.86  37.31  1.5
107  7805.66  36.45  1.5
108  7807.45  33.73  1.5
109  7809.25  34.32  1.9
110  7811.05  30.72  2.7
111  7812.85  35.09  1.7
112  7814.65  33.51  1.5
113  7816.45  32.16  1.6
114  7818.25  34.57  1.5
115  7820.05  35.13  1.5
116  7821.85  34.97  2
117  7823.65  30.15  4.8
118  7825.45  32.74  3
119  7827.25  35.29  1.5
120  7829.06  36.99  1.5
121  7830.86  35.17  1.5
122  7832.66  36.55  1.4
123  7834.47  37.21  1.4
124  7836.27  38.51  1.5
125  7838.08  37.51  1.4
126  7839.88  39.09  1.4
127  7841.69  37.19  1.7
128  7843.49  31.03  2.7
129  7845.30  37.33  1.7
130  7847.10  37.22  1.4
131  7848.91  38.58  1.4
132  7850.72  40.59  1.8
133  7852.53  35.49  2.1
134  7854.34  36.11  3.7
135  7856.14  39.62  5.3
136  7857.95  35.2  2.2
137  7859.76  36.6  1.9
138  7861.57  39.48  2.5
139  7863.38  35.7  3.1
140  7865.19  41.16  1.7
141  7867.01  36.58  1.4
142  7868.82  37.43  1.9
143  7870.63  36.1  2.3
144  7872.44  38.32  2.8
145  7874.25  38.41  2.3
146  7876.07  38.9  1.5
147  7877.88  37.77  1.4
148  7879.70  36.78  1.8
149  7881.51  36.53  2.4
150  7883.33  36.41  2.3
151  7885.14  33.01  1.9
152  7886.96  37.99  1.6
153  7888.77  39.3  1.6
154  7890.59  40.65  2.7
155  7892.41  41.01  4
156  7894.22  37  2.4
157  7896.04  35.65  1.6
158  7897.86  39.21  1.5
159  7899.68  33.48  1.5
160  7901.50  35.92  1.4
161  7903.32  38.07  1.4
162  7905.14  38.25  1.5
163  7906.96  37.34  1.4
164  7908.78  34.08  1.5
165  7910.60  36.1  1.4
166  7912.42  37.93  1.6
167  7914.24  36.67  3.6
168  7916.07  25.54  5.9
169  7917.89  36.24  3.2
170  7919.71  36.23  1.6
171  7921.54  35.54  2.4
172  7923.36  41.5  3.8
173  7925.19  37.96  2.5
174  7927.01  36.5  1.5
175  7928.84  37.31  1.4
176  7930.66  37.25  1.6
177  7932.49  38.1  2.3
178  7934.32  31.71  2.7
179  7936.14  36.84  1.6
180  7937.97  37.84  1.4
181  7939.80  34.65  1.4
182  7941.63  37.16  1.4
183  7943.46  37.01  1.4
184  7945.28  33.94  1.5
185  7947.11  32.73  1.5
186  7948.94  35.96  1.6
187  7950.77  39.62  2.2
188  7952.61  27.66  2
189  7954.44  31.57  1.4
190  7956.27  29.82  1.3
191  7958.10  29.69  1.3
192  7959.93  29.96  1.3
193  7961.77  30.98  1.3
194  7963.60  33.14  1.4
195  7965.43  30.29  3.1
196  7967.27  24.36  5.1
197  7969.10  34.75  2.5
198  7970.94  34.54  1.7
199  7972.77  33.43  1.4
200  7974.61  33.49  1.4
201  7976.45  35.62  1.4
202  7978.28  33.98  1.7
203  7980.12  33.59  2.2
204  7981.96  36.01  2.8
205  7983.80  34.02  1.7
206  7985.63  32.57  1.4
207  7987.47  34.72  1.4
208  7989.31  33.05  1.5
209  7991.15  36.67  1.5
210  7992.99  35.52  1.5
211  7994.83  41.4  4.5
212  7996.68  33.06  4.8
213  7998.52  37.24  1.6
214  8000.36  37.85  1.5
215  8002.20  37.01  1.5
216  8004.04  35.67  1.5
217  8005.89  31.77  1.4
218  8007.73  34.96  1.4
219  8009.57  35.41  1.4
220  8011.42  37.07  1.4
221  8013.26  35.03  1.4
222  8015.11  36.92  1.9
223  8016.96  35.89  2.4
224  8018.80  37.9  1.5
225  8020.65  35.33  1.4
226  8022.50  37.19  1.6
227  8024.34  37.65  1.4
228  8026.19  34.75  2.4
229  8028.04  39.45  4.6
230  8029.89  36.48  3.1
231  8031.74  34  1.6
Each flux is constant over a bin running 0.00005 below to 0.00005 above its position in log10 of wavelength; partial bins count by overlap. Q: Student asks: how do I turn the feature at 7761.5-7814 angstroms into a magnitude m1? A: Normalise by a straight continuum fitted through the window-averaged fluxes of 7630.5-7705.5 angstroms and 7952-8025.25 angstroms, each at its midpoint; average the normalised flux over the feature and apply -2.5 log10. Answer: -0.05 mag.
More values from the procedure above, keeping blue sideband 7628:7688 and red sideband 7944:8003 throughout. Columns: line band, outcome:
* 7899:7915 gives -0.07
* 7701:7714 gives 0.03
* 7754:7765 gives -0.09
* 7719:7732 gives -0.08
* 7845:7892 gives -0.10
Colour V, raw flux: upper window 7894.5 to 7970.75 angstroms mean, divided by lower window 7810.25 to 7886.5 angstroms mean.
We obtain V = 0.96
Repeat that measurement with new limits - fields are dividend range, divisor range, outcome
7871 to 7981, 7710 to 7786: 0.94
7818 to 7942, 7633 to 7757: 1.00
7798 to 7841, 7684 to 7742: 0.96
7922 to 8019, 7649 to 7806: 0.94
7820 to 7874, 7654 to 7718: 1.02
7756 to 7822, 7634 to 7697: 1.02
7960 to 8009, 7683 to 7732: 0.94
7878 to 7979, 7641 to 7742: 0.97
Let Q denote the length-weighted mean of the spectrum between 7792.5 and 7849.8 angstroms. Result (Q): 35.6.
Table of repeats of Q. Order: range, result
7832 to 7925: 37.1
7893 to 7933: 36.5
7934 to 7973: 33.1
